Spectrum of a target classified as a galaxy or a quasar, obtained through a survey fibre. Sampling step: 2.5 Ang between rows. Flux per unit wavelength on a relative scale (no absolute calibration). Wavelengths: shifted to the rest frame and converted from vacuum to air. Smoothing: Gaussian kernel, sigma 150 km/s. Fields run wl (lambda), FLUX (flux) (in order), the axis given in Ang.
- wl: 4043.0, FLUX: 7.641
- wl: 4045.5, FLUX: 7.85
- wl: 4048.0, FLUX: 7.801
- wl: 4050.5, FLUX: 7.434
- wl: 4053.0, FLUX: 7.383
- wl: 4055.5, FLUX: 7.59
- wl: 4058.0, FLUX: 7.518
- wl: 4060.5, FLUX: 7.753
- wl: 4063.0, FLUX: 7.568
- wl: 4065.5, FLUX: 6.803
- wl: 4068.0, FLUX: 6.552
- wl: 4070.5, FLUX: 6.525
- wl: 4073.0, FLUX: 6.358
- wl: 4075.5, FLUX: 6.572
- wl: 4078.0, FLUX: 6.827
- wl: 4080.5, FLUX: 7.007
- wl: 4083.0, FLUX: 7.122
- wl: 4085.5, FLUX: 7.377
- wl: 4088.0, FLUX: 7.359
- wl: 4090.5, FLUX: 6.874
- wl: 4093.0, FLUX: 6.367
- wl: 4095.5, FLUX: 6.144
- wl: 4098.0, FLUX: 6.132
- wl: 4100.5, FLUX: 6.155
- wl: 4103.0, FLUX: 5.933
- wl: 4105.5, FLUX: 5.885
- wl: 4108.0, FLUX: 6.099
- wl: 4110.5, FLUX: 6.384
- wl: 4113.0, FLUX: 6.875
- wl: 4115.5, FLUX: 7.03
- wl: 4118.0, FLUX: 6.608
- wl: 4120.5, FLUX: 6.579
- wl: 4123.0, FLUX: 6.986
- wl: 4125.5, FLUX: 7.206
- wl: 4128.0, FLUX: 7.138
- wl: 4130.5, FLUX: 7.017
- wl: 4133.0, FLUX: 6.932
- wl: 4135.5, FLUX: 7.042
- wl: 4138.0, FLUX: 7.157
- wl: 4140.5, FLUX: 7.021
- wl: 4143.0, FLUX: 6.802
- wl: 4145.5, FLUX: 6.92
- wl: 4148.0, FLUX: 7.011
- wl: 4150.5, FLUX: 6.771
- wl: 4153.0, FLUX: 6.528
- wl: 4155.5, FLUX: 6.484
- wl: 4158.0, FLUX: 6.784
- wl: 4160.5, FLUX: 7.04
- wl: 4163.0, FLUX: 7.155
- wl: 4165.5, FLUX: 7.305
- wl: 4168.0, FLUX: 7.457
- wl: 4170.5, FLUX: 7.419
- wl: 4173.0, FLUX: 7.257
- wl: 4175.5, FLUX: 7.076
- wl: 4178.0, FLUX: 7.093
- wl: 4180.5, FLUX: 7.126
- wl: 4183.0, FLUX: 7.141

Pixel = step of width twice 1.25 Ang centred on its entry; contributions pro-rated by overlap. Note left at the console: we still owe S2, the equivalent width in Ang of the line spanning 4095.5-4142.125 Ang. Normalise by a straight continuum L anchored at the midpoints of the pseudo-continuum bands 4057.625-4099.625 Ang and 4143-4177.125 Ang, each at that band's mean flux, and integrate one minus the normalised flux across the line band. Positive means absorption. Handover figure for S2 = 1.81 Ang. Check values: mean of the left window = 6.85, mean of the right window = 7.01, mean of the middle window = 6.66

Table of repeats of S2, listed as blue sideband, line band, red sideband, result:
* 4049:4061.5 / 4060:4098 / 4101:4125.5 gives 1.5 Ang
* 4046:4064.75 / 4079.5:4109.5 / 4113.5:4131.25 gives 2.8 Ang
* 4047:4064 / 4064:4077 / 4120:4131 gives 1.5 Ang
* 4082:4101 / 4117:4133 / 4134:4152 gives -0.1 Ang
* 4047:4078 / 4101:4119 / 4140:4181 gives 1.7 Ang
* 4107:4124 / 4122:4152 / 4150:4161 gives -1.4 Ang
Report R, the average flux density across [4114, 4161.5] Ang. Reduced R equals 6.9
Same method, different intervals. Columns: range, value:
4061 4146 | 6.75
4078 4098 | 6.84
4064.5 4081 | 6.65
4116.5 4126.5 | 6.84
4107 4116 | 6.57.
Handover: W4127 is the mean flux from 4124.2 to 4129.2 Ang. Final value 7.17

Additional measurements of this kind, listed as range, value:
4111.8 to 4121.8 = 6.77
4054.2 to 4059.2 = 7.55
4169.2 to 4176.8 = 7.25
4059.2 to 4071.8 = 7.04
